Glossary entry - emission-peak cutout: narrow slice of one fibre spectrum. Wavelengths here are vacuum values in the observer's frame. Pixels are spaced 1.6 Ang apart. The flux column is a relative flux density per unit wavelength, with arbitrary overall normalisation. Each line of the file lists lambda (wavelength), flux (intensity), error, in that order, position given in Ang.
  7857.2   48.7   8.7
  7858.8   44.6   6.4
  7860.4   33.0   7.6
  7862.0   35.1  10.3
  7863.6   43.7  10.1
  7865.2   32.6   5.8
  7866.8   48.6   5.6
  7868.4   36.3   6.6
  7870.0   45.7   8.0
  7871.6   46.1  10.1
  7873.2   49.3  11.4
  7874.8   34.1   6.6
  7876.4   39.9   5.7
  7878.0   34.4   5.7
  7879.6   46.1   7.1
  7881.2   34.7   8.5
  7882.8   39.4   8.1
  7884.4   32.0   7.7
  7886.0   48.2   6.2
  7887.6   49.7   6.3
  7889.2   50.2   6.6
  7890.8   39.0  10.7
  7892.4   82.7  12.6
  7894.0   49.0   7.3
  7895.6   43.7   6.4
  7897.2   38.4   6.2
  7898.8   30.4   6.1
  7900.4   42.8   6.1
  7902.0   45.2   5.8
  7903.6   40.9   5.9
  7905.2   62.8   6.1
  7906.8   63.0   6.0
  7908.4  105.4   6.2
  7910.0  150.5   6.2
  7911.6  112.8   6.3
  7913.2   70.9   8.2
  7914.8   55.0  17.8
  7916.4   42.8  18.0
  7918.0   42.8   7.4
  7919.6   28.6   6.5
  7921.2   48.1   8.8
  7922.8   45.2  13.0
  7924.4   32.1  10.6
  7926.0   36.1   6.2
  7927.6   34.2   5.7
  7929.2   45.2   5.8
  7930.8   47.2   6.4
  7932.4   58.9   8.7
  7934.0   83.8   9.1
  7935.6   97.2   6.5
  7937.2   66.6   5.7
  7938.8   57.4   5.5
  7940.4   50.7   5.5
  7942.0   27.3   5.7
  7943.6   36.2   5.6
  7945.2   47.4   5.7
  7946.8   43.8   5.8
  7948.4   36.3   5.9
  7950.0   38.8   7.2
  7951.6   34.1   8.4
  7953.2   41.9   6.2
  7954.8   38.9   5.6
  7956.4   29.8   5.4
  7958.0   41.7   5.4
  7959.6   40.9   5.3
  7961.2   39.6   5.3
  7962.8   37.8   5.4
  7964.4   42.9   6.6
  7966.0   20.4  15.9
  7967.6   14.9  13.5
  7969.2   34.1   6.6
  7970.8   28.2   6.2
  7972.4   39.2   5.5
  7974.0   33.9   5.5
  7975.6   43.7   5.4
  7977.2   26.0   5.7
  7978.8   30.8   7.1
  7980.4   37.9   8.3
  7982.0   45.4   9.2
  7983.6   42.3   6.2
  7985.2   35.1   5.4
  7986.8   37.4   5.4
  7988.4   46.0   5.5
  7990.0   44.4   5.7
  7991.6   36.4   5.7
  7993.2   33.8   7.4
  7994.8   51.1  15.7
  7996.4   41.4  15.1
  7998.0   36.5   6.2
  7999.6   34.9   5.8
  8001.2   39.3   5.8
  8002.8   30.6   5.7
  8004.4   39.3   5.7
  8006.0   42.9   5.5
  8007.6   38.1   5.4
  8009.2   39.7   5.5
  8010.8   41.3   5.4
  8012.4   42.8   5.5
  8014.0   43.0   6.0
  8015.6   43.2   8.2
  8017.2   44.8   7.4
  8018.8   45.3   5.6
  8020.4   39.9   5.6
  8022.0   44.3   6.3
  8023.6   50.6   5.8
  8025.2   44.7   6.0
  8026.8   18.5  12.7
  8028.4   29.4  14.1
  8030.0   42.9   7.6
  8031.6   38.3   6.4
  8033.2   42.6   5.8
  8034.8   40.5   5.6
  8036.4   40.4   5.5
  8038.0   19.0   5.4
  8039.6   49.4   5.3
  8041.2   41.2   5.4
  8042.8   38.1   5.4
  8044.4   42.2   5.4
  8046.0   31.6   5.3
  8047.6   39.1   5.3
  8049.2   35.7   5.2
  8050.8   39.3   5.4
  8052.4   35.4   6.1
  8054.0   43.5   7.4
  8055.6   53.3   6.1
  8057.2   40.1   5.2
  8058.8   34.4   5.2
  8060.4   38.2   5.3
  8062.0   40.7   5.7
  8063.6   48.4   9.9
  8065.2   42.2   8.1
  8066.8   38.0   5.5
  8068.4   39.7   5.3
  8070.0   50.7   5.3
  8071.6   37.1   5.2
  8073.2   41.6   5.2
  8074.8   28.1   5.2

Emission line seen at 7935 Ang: [N II] 6583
